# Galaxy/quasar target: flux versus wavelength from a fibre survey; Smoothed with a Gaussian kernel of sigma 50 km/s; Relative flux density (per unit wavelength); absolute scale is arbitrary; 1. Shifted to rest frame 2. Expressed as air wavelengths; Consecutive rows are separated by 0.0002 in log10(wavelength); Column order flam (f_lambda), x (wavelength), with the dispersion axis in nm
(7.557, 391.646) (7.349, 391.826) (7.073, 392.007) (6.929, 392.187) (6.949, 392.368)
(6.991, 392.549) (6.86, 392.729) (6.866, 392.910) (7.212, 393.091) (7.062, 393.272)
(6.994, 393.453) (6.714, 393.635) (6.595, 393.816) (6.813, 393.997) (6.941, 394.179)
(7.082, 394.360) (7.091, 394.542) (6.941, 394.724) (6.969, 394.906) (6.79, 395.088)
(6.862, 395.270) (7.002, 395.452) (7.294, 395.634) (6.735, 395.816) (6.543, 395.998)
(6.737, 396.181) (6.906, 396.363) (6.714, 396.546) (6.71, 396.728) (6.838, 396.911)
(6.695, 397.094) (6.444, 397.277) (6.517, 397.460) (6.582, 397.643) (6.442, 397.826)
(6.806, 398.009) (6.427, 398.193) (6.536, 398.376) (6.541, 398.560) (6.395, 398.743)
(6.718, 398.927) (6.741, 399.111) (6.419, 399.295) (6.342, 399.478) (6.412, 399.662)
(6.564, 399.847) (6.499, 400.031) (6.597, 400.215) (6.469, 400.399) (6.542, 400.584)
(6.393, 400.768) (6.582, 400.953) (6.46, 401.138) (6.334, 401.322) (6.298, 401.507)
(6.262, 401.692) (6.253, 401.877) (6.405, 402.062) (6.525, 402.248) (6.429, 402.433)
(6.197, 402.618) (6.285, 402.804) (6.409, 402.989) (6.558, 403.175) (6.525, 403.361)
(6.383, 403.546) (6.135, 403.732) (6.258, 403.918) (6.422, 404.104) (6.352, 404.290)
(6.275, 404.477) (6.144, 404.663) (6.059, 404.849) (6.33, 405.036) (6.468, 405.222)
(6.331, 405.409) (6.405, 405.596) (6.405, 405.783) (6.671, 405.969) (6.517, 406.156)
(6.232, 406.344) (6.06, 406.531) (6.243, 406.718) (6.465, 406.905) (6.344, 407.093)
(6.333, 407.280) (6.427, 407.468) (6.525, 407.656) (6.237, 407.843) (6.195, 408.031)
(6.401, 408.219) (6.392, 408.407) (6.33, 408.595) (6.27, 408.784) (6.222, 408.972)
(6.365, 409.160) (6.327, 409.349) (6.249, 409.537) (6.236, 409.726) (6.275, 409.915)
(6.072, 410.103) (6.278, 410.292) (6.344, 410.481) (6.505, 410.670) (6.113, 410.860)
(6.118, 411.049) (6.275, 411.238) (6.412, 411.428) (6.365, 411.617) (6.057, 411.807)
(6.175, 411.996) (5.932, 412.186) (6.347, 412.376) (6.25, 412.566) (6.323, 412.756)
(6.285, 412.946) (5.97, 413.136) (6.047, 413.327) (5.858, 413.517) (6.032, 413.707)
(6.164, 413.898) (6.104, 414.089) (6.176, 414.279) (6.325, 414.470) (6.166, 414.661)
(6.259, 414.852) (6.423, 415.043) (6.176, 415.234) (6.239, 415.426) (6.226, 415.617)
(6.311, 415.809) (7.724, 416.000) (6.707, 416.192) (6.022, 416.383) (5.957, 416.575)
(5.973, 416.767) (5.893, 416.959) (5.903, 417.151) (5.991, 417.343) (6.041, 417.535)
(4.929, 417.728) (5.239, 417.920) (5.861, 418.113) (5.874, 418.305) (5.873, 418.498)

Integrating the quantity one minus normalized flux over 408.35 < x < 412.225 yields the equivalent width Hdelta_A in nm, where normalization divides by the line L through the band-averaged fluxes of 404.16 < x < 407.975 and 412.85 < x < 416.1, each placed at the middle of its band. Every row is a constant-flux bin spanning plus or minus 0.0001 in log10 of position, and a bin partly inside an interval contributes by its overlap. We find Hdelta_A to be 0.03 nm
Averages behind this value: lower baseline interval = 6.34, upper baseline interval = 6.26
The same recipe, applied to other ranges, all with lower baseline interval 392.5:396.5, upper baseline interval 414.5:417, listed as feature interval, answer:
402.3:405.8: 0.16 nm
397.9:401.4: 0.13 nm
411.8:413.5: 0.07 nm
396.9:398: 0.04 nm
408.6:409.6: 0.03 nm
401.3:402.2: 0.05 nm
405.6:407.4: 0.06 nm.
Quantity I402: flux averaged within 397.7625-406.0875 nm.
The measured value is 6.42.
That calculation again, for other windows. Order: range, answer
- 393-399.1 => 6.78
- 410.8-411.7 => 6.26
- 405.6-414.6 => 6.26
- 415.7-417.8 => 6.14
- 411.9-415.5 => 6.17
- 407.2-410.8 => 6.31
